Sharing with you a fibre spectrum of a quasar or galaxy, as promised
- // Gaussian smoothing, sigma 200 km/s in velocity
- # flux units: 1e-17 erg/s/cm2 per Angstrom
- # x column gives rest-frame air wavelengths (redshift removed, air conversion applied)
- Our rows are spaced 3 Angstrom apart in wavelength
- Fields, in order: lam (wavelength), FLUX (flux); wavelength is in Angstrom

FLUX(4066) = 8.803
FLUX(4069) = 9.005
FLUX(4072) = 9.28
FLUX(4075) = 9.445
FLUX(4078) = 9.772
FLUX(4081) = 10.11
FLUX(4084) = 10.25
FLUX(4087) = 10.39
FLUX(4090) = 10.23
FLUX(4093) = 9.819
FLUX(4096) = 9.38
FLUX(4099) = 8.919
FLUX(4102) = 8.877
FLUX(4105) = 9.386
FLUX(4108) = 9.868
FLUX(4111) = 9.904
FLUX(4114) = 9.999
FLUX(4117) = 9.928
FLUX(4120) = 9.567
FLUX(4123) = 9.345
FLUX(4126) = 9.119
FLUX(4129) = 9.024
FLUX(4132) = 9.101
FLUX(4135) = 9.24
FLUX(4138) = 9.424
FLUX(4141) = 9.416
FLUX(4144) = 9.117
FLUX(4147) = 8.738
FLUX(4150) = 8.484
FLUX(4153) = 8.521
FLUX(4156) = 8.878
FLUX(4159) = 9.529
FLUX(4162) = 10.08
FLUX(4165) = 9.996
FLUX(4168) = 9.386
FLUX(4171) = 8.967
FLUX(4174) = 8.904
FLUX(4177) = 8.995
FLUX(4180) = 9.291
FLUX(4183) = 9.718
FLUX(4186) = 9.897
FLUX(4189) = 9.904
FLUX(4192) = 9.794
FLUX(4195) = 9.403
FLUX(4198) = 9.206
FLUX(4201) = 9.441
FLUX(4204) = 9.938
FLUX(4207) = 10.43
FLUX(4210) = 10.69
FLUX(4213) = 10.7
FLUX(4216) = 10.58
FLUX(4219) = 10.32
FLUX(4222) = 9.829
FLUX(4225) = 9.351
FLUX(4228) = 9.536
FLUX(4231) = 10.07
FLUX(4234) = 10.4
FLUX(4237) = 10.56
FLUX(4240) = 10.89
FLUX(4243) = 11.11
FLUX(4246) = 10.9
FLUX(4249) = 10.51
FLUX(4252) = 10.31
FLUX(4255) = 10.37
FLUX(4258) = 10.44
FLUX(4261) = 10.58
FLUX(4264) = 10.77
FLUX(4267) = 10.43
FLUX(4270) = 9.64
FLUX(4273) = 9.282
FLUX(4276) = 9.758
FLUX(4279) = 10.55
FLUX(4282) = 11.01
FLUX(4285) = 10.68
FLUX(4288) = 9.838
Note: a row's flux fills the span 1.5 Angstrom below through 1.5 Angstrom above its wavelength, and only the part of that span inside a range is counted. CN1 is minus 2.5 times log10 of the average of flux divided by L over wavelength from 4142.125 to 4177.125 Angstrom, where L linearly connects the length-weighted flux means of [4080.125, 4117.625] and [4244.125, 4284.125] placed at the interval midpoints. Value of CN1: 0.10 mag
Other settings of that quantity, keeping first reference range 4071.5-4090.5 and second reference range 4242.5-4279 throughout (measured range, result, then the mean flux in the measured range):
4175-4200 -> 0.07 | 9.51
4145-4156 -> 0.17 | 8.65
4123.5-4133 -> 0.11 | 9.11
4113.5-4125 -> 0.04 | 9.66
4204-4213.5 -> -0.03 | 10.5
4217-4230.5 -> 0.05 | 9.81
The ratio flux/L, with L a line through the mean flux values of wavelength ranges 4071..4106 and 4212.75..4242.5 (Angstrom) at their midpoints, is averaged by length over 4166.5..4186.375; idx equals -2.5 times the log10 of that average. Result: 0.084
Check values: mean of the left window 9.66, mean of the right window 10.2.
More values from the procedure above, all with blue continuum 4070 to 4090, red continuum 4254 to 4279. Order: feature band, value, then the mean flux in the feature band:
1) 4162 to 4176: 0.07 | 9.38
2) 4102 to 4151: 0.07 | 9.35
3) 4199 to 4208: 0.02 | 9.87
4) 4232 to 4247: -0.06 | 10.7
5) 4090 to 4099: 0.03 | 9.59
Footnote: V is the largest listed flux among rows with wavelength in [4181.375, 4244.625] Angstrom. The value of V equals 11.11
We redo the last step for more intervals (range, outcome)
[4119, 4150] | 9.567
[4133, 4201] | 10.08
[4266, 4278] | 10.43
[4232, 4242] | 10.89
